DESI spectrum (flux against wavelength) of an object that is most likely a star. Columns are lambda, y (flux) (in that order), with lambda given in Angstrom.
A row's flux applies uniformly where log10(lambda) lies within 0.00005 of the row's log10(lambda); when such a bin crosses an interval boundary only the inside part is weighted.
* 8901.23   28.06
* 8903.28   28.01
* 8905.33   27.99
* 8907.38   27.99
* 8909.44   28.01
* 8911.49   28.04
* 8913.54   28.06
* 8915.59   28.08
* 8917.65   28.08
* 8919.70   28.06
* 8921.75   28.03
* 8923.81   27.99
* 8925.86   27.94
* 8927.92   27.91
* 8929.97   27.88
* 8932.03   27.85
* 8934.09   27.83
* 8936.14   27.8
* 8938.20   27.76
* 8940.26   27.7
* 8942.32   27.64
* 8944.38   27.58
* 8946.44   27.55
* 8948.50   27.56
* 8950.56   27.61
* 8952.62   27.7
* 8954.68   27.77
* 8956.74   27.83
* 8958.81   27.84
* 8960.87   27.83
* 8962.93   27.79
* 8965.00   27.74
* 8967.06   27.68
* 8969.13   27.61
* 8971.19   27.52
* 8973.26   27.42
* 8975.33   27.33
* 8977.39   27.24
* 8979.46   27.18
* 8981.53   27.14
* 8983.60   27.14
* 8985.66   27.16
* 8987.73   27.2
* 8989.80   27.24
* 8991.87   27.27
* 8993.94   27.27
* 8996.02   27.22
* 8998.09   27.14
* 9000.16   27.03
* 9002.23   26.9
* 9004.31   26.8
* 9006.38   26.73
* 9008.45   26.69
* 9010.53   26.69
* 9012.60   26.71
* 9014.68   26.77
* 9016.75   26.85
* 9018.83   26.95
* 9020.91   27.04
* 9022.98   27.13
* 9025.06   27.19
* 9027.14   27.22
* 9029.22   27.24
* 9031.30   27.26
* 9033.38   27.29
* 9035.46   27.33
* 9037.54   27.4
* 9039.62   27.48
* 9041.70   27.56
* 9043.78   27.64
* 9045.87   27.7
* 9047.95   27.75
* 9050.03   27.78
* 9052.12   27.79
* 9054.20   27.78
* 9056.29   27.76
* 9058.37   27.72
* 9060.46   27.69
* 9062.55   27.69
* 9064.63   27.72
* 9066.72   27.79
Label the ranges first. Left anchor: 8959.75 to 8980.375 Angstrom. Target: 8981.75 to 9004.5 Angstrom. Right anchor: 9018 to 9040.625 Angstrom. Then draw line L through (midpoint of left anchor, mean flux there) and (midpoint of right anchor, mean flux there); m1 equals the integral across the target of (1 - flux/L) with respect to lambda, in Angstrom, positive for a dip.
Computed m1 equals 0.2 Angstrom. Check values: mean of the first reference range 27.5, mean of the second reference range 27.2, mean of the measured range 27.1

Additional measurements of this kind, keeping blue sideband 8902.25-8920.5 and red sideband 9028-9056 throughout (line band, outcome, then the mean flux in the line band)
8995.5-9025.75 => 0.8 Angstrom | 26.9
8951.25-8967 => 0.0 Angstrom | 27.8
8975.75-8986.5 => 0.2 Angstrom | 27.2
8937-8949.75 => 0.1 Angstrom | 27.6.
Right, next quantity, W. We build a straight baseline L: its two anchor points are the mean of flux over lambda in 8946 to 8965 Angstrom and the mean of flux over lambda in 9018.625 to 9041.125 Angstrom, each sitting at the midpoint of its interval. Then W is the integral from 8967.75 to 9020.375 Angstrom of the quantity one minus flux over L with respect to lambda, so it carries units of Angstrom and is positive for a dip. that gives 0.7 Angstrom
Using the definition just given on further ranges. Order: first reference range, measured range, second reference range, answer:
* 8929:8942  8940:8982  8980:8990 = -0.2 Angstrom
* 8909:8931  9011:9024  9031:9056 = 0.4 Angstrom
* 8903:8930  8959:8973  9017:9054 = 0.0 Angstrom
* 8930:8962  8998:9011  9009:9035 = 0.2 Angstrom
